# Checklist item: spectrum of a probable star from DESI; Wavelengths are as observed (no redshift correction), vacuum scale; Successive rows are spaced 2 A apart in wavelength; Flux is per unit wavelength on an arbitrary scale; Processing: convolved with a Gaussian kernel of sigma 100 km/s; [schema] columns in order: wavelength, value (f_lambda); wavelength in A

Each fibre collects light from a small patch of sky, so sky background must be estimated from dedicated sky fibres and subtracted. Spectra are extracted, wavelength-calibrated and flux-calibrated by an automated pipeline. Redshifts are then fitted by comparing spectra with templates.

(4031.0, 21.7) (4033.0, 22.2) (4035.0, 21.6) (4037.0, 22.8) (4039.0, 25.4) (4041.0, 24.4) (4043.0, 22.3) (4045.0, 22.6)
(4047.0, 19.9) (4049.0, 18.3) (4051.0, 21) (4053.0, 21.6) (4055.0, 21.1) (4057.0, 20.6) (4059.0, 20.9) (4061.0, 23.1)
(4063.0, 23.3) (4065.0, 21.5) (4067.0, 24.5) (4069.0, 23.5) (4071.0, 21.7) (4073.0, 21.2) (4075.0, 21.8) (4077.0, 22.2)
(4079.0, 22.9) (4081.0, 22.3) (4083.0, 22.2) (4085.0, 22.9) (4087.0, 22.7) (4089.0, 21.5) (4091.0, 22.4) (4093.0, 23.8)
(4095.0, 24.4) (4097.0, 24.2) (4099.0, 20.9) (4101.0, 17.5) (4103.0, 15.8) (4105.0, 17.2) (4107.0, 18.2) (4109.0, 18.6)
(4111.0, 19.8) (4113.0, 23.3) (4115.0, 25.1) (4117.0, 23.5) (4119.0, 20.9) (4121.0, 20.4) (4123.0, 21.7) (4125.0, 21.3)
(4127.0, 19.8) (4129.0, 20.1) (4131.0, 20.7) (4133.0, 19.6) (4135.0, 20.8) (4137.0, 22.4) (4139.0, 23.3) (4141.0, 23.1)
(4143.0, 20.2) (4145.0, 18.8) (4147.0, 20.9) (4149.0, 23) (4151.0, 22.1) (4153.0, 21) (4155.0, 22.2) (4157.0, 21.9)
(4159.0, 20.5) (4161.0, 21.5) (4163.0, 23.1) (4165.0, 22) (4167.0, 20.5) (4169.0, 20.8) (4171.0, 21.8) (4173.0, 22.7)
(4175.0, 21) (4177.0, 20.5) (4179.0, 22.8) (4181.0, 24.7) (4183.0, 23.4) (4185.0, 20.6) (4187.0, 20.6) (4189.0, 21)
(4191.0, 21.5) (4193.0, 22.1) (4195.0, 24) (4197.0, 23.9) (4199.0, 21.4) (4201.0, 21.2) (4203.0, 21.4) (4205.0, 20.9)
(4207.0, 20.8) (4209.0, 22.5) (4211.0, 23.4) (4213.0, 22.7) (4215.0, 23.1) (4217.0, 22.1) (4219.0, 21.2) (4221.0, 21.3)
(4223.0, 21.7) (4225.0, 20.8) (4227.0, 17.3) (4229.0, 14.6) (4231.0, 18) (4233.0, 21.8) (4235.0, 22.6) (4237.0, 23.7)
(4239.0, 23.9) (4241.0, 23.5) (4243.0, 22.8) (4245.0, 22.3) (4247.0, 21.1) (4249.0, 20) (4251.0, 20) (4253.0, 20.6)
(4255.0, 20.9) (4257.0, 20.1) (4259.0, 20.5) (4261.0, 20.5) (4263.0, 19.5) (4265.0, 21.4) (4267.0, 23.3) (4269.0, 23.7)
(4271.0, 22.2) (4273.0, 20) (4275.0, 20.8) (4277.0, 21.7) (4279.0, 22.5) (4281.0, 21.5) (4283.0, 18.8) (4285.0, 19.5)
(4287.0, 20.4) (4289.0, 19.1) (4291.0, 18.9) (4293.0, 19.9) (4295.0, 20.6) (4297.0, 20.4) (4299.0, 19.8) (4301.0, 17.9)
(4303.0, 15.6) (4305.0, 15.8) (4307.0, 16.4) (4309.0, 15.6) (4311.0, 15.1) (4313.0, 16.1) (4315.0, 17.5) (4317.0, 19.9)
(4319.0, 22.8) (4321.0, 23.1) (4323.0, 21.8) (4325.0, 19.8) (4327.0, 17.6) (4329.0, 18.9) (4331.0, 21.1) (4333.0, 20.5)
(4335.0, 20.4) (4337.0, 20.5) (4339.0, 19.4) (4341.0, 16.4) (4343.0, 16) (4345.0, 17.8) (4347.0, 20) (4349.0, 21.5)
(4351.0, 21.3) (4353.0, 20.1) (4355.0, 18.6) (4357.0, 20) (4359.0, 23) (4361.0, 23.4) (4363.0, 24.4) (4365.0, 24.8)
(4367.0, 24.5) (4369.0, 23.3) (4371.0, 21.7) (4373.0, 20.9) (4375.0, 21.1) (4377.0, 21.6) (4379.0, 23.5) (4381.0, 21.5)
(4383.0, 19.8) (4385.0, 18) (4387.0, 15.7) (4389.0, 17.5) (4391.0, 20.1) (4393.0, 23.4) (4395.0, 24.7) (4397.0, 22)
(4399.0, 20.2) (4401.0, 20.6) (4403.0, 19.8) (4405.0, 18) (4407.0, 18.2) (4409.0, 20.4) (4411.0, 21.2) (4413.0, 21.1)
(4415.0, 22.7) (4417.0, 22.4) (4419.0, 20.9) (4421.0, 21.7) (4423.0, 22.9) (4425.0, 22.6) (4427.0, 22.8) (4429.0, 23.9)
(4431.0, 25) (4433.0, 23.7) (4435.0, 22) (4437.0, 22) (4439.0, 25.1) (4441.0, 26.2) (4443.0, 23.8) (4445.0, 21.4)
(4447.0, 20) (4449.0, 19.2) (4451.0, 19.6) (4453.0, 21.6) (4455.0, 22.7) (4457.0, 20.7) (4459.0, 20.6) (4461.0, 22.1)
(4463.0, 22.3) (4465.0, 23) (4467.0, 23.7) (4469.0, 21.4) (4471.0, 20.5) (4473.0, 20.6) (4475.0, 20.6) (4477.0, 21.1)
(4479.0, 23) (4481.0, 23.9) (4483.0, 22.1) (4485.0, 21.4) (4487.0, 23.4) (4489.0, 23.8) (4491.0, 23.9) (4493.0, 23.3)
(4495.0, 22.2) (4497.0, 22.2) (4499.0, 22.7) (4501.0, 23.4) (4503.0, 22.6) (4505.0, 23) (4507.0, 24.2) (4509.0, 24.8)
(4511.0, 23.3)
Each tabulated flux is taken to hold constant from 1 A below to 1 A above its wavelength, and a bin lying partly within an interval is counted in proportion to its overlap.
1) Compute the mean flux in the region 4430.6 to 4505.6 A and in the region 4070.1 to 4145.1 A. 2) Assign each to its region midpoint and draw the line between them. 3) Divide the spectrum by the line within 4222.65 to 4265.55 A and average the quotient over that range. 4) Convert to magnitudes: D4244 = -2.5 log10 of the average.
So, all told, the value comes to 0.05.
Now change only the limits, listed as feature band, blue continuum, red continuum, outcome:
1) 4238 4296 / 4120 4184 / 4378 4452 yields 0.02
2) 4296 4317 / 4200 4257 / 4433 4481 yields 0.25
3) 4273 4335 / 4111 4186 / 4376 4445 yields 0.12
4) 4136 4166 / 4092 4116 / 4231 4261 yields -0.04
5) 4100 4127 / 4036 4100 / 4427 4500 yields 0.11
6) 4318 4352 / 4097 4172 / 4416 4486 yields 0.09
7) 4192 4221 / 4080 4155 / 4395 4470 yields -0.04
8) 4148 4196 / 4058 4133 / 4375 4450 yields -0.02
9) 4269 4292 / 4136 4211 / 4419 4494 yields 0.07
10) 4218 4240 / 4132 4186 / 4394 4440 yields 0.06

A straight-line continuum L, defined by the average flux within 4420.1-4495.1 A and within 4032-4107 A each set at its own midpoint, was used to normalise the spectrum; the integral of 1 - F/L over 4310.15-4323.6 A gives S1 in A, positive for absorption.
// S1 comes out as 1.6 A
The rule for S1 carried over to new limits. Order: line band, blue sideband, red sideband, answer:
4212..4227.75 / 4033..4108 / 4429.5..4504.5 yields 0.46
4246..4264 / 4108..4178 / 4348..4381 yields 1.15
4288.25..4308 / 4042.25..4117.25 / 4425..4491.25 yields 3.20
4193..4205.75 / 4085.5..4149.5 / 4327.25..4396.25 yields -0.71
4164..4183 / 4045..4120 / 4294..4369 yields -0.98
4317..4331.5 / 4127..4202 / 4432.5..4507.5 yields 0.88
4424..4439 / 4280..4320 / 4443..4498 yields -1.51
